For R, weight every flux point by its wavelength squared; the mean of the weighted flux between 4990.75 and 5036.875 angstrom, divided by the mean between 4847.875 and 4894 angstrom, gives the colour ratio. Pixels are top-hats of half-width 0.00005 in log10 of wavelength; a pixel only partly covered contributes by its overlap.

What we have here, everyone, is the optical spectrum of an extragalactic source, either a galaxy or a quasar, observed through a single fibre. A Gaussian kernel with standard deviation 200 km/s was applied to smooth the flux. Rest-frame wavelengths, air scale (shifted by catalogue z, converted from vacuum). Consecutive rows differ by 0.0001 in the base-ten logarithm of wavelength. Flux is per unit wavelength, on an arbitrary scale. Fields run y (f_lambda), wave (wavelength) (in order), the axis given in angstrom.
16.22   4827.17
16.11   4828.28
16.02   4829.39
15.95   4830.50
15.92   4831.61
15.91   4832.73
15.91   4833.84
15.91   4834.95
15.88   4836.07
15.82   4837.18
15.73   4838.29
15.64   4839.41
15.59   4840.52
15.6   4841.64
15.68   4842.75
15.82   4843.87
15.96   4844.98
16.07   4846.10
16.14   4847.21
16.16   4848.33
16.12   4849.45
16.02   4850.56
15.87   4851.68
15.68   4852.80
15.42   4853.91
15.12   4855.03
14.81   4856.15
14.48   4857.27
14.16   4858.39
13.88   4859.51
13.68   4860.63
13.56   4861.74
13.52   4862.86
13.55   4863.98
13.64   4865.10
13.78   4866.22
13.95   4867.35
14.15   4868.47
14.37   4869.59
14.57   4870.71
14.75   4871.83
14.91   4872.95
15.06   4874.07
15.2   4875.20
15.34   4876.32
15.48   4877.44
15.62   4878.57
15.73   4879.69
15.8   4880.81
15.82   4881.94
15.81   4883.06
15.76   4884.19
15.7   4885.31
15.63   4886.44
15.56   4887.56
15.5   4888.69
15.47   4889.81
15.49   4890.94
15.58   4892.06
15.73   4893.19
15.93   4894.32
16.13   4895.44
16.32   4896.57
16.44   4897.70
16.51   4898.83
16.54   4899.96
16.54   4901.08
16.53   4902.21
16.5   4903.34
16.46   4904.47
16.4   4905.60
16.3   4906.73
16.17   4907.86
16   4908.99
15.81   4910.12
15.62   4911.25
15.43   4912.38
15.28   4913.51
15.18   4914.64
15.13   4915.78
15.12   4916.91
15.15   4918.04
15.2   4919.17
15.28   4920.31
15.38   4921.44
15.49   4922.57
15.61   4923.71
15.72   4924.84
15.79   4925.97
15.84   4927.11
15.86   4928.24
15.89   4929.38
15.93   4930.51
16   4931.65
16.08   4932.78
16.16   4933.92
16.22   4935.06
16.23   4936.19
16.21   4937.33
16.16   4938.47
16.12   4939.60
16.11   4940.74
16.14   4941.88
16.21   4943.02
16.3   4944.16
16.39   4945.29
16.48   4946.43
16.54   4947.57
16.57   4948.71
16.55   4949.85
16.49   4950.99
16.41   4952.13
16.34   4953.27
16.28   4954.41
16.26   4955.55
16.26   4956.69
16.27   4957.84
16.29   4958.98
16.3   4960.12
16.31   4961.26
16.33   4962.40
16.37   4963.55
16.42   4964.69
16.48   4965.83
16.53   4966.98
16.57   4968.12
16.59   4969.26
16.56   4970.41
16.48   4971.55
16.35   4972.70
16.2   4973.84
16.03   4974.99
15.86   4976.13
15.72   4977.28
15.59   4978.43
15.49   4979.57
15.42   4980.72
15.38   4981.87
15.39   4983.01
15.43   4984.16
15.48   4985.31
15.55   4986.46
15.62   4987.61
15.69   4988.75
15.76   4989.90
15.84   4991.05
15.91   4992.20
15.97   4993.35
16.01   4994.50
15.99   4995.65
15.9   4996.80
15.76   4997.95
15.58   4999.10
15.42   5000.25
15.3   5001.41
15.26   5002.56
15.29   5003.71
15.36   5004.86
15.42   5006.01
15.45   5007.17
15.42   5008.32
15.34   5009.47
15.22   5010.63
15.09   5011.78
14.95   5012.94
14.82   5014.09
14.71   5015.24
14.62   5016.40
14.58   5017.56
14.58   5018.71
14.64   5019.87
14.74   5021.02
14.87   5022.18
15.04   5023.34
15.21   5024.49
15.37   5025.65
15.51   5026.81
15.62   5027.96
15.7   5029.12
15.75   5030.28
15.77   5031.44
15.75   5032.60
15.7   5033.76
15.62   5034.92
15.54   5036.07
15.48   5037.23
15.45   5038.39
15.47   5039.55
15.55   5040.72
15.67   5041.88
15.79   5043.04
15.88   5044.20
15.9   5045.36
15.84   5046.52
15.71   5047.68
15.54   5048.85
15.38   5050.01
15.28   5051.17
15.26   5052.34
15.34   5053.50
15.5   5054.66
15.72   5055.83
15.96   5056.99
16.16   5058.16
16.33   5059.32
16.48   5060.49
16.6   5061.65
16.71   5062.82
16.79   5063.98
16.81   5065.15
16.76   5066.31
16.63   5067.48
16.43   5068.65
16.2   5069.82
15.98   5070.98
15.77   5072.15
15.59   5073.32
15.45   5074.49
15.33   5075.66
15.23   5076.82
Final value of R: 1.08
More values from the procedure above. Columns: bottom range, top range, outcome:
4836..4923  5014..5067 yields 1.08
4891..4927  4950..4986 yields 1.04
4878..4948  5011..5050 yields 1.01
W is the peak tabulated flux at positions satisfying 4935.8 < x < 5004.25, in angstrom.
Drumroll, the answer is 16.59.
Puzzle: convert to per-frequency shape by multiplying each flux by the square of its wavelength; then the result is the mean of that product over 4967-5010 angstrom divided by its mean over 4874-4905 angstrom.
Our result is 1.03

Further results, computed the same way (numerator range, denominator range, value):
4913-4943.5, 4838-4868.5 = 1.08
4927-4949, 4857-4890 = 1.12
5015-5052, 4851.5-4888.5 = 1.11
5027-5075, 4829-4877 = 1.14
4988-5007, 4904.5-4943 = 1.02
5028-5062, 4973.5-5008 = 1.03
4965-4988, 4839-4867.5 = 1.12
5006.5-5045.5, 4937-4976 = 0.96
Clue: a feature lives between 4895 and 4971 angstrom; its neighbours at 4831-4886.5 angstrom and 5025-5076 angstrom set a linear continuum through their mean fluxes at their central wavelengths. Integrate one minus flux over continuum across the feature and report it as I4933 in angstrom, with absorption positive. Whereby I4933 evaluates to -3.2 angstrom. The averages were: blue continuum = 15.2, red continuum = 15.8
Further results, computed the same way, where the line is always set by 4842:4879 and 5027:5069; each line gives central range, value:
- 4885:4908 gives -1.46 angstrom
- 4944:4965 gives -1.33 angstrom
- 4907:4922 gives -0.26 angstrom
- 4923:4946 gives -1.12 angstrom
